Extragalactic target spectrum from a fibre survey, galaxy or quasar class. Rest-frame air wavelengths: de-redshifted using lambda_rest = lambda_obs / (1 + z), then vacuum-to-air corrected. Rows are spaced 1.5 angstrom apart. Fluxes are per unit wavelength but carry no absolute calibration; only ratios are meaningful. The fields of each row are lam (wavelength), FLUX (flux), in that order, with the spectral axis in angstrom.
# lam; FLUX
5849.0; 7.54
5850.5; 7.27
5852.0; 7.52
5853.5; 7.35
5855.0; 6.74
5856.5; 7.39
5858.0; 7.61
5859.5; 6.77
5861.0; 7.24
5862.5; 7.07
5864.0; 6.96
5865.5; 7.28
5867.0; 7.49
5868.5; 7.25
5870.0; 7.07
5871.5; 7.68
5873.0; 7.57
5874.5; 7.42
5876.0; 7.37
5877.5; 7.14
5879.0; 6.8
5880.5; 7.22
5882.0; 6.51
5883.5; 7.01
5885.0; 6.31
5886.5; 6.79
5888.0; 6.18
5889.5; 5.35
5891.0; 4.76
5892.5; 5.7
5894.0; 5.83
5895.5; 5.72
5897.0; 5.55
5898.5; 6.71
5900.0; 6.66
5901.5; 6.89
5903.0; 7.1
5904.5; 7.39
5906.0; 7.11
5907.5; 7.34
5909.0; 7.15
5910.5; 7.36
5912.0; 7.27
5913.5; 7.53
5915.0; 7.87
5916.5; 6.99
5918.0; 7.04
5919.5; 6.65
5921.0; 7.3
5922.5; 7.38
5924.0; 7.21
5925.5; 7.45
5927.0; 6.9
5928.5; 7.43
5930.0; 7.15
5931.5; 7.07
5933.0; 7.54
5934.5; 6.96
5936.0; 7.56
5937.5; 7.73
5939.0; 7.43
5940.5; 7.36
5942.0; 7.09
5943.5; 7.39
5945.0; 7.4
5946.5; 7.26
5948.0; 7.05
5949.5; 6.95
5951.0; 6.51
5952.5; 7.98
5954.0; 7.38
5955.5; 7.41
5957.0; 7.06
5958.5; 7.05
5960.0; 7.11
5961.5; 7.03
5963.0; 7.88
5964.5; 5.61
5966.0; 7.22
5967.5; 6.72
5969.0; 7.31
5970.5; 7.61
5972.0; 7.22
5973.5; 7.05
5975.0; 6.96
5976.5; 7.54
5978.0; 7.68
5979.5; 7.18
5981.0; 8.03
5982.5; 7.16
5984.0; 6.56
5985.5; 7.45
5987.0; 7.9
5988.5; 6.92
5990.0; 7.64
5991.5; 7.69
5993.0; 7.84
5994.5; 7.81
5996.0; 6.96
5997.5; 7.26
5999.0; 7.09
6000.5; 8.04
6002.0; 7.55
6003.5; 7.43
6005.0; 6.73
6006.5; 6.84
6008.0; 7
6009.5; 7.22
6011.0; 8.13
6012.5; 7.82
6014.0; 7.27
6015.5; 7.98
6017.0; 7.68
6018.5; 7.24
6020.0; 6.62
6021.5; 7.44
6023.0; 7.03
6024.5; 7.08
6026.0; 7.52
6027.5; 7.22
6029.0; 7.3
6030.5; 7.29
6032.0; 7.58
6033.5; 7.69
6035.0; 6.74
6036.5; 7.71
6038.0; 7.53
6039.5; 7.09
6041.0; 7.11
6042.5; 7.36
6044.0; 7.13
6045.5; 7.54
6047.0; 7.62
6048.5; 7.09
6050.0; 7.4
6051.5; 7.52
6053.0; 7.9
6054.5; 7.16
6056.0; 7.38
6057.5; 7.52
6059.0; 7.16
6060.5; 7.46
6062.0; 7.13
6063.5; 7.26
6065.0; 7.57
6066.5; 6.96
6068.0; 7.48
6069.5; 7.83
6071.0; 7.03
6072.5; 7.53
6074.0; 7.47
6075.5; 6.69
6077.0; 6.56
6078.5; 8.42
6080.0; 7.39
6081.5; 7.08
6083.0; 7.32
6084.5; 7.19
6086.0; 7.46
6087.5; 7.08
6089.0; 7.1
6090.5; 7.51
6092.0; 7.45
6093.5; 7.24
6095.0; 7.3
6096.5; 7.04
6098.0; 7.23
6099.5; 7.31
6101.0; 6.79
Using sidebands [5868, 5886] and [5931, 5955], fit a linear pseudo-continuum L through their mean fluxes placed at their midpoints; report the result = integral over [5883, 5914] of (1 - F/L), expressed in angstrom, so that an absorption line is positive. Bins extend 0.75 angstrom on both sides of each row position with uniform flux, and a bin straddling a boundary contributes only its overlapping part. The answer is 2.7 angstrom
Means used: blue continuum 7.11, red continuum 7.29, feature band 6.55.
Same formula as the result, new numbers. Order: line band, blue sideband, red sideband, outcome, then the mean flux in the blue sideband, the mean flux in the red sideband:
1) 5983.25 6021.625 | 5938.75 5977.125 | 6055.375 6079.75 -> -0.8 angstrom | 7.17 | 7.34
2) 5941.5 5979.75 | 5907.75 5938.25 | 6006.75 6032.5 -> 0.7 angstrom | 7.28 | 7.37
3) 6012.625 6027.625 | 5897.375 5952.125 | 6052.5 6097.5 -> -0.1 angstrom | 7.19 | 7.32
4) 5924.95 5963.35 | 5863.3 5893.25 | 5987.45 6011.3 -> -0.8 angstrom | 6.79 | 7.38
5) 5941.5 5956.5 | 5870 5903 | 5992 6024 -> -0.6 angstrom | 6.56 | 7.38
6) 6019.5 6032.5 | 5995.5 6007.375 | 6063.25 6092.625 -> 0.1 angstrom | 7.24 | 7.32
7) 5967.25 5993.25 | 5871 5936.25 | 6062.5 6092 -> -1.0 angstrom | 6.9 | 7.31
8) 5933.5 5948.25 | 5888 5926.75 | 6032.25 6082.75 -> -0.9 angstrom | 6.76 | 7.35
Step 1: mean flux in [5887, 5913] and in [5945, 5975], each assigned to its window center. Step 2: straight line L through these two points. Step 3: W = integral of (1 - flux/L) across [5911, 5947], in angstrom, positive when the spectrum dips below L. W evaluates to -2.6 angstrom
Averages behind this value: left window 6.49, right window 7.13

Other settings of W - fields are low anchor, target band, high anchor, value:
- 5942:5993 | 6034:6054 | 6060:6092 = -0.20 angstrom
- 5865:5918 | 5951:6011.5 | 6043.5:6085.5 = -1.60 angstrom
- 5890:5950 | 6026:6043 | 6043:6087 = -0.14 angstrom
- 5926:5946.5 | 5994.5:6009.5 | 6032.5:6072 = 0.20 angstrom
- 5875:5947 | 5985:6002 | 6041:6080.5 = -0.81 angstrom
